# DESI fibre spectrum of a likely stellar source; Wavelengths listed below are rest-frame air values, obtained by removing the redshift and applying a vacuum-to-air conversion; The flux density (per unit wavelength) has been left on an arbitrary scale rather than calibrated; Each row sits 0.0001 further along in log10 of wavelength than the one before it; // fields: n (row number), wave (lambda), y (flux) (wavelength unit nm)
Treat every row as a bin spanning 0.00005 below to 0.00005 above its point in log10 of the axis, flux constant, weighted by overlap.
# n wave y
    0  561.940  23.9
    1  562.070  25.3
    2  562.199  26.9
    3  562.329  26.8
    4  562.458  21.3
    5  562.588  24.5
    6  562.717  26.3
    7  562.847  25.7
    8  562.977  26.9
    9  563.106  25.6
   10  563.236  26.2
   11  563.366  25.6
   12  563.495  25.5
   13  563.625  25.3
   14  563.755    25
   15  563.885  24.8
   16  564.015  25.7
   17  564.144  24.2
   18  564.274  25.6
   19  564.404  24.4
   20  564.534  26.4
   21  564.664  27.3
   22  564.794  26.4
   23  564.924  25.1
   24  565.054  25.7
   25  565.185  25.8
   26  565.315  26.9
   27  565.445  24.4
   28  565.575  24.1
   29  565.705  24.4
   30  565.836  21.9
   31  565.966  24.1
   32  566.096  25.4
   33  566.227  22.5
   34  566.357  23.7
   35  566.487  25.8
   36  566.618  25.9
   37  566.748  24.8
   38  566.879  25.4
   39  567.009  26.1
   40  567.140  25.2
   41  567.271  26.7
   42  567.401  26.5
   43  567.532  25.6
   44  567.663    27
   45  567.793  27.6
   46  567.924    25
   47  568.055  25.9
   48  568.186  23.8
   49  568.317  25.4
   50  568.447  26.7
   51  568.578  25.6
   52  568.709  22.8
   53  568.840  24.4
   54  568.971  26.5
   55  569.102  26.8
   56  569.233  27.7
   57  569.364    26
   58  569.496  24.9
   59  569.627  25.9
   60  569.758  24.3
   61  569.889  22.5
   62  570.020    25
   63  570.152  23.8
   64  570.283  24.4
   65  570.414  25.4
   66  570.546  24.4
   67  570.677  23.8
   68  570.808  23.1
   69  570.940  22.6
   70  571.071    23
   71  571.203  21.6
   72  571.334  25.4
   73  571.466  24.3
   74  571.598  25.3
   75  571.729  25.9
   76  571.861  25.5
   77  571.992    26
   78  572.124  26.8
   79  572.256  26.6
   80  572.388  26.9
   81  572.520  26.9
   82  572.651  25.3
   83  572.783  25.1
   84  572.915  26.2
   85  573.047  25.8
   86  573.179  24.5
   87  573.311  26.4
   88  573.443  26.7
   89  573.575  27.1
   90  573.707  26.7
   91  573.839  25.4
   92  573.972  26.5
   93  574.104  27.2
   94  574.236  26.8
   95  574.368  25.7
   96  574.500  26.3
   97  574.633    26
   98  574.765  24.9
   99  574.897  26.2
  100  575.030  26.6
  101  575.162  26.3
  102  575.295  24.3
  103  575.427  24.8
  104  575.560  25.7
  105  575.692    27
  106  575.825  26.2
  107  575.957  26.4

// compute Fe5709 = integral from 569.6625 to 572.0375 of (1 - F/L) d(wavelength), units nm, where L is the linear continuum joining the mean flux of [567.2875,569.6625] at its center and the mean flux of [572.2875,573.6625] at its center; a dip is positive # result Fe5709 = 0.16 nm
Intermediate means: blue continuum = 25.8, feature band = 24.3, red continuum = 26.1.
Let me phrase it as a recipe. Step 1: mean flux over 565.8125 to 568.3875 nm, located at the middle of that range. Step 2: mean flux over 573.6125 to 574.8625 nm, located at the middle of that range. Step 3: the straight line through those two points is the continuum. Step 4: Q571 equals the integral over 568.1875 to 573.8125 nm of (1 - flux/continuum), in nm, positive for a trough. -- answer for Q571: 0.12 nm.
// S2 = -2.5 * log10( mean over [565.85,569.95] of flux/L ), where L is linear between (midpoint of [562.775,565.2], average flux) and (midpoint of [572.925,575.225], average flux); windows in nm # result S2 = 0.02 mag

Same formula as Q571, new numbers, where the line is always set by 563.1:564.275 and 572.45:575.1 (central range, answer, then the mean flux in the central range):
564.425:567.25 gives 0.041 nm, 25.1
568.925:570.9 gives 0.068 nm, 24.9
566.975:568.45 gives -0.016 nm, 25.9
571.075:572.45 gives 0.034 nm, 25.3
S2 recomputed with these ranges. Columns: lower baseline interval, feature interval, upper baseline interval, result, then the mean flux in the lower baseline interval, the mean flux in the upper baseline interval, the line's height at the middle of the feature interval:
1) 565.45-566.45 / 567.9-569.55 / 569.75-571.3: -0.08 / 23.8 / 23.7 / 23.7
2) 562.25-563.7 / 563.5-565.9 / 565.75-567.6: 0.00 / 25.4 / 25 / 25.2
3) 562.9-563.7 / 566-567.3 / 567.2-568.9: 0.03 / 25.8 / 25.6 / 25.7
